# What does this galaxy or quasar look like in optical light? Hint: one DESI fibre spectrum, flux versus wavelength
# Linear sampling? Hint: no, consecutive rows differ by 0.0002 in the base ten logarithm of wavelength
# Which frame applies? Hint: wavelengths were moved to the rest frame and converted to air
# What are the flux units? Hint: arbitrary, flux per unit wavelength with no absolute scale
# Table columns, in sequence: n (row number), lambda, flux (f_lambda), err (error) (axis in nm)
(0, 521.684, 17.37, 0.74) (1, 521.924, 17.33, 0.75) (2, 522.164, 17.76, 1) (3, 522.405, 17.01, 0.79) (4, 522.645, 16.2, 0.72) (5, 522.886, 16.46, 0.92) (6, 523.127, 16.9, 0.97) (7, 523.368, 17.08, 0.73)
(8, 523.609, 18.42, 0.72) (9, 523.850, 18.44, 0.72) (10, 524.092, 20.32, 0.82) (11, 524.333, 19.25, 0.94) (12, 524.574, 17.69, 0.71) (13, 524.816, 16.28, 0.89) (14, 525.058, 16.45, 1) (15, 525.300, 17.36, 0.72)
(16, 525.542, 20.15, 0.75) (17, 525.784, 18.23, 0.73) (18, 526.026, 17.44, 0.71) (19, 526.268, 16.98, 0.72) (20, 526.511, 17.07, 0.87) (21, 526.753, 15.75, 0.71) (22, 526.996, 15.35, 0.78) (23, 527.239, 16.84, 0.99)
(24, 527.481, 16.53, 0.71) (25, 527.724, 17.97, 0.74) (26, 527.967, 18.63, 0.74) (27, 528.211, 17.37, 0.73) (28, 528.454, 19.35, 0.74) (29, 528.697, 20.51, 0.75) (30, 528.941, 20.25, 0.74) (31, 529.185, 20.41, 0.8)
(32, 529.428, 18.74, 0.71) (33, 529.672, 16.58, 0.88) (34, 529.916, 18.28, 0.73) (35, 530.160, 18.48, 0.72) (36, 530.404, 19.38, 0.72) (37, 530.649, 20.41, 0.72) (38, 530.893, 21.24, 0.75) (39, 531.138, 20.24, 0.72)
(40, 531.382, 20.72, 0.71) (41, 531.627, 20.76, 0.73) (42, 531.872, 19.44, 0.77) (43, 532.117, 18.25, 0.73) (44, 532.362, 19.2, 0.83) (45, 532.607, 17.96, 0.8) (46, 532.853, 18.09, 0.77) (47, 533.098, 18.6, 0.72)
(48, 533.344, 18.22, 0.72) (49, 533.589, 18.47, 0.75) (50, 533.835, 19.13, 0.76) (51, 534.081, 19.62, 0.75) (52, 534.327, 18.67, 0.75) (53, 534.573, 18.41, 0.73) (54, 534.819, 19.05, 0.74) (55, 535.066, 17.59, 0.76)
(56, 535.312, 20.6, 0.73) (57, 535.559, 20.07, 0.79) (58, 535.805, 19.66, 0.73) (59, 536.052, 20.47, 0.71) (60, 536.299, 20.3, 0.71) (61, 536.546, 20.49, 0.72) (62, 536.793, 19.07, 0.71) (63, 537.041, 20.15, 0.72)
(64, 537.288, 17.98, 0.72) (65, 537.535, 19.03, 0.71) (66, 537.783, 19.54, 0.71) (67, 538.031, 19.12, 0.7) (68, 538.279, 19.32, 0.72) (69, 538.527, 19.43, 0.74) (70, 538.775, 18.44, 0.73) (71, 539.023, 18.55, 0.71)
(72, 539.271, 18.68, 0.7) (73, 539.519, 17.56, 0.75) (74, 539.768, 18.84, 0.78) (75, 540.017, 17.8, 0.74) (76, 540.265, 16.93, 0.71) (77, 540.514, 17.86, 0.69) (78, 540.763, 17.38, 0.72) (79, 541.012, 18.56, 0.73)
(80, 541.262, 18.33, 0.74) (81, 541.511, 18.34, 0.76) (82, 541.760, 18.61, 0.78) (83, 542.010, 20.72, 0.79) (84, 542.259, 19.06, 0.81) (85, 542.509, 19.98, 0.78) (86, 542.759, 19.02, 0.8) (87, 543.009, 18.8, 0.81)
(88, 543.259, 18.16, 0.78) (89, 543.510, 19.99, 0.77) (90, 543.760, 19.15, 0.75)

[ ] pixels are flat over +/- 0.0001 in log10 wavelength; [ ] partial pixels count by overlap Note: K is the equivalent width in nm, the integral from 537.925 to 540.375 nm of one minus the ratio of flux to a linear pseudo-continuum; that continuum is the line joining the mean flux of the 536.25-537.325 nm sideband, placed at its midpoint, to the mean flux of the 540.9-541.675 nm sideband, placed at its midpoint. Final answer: 0.07 nm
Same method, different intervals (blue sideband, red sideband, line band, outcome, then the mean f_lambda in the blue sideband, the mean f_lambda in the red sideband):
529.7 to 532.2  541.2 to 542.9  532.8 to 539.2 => 0.09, 19.6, 19.2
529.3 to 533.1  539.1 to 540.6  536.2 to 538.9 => -0.16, 19.2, 18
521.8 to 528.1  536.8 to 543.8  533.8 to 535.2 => -0.04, 17.5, 18.8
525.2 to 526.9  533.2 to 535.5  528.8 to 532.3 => -0.24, 17.5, 18.9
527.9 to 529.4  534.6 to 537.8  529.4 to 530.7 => 0.06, 19.4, 19.5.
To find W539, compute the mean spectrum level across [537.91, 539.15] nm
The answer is 19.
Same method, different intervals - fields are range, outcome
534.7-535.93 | 19.4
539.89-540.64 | 17.5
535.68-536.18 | 20.1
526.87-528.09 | 17.1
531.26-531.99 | 20.3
